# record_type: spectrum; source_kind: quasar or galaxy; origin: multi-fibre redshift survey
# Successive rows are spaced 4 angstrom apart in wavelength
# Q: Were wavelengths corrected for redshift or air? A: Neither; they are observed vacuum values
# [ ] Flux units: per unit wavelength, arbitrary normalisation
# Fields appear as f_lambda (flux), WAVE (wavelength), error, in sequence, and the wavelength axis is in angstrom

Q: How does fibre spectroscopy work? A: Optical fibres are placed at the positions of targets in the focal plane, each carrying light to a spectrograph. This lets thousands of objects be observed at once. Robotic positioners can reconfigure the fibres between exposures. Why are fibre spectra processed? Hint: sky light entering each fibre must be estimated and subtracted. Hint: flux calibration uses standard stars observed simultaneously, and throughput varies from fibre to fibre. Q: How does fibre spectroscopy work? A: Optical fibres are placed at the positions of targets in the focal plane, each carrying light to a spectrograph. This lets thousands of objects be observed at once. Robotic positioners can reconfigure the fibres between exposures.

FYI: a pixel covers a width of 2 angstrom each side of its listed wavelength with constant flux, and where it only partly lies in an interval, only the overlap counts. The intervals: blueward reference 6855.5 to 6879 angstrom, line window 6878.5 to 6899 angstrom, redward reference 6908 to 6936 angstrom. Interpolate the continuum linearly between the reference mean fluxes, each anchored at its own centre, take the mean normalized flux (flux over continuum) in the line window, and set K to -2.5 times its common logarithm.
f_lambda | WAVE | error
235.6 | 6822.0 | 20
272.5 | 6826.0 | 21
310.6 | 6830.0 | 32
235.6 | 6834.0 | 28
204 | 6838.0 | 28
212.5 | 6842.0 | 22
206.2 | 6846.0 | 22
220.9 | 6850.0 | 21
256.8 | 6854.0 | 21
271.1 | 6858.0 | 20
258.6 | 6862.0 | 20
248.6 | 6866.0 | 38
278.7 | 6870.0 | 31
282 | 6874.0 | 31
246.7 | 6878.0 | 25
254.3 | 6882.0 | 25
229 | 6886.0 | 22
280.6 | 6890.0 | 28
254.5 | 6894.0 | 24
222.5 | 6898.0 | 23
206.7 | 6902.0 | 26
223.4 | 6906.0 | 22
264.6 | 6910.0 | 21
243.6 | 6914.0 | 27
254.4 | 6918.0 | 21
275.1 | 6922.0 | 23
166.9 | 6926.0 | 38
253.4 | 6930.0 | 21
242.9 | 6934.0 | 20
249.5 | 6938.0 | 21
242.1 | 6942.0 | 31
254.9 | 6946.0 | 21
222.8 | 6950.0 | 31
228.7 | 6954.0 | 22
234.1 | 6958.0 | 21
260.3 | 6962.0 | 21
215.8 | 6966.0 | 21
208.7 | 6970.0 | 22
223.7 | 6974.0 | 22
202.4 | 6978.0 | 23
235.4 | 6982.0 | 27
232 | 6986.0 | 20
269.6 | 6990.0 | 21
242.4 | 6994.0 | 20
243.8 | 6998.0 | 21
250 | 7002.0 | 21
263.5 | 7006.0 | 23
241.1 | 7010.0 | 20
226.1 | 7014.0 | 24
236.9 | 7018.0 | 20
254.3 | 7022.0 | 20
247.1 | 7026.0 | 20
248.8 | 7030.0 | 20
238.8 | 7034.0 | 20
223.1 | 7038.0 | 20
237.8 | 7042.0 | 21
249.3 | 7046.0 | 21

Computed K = 0.03 mag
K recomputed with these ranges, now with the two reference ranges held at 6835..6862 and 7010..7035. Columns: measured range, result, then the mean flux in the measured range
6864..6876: -0.16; 270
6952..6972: 0.04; 230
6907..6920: -0.07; 252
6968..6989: 0.08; 223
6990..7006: -0.05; 251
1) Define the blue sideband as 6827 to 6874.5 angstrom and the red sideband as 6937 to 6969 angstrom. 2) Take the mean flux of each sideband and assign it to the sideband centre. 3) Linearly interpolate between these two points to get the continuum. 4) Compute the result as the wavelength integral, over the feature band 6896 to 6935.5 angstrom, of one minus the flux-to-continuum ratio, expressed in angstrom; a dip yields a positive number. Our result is 0.98 angstrom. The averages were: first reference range 248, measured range 235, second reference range 237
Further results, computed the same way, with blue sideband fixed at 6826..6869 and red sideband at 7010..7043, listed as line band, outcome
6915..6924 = -0.74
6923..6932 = 0.93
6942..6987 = 2.18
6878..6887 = -0.02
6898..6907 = 1.01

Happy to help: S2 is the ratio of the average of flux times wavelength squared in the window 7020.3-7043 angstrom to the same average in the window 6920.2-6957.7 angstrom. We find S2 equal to 1.05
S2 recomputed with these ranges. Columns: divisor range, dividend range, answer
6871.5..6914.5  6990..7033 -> 1.03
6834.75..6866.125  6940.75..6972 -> 1.03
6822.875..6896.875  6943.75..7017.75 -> 0.98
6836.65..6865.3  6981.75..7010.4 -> 1.11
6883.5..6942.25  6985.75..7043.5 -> 1.04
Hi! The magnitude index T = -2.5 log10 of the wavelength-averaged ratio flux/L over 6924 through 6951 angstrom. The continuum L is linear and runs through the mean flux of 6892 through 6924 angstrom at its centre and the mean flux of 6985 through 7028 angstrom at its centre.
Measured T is 0.05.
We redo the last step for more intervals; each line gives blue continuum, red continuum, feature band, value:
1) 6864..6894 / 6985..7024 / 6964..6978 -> 0.17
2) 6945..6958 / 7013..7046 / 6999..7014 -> -0.04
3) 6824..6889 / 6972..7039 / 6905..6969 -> 0.02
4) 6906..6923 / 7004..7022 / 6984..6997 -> -0.01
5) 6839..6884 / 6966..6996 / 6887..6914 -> 0.00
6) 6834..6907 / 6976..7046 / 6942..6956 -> 0.02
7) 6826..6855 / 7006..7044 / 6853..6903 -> -0.07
